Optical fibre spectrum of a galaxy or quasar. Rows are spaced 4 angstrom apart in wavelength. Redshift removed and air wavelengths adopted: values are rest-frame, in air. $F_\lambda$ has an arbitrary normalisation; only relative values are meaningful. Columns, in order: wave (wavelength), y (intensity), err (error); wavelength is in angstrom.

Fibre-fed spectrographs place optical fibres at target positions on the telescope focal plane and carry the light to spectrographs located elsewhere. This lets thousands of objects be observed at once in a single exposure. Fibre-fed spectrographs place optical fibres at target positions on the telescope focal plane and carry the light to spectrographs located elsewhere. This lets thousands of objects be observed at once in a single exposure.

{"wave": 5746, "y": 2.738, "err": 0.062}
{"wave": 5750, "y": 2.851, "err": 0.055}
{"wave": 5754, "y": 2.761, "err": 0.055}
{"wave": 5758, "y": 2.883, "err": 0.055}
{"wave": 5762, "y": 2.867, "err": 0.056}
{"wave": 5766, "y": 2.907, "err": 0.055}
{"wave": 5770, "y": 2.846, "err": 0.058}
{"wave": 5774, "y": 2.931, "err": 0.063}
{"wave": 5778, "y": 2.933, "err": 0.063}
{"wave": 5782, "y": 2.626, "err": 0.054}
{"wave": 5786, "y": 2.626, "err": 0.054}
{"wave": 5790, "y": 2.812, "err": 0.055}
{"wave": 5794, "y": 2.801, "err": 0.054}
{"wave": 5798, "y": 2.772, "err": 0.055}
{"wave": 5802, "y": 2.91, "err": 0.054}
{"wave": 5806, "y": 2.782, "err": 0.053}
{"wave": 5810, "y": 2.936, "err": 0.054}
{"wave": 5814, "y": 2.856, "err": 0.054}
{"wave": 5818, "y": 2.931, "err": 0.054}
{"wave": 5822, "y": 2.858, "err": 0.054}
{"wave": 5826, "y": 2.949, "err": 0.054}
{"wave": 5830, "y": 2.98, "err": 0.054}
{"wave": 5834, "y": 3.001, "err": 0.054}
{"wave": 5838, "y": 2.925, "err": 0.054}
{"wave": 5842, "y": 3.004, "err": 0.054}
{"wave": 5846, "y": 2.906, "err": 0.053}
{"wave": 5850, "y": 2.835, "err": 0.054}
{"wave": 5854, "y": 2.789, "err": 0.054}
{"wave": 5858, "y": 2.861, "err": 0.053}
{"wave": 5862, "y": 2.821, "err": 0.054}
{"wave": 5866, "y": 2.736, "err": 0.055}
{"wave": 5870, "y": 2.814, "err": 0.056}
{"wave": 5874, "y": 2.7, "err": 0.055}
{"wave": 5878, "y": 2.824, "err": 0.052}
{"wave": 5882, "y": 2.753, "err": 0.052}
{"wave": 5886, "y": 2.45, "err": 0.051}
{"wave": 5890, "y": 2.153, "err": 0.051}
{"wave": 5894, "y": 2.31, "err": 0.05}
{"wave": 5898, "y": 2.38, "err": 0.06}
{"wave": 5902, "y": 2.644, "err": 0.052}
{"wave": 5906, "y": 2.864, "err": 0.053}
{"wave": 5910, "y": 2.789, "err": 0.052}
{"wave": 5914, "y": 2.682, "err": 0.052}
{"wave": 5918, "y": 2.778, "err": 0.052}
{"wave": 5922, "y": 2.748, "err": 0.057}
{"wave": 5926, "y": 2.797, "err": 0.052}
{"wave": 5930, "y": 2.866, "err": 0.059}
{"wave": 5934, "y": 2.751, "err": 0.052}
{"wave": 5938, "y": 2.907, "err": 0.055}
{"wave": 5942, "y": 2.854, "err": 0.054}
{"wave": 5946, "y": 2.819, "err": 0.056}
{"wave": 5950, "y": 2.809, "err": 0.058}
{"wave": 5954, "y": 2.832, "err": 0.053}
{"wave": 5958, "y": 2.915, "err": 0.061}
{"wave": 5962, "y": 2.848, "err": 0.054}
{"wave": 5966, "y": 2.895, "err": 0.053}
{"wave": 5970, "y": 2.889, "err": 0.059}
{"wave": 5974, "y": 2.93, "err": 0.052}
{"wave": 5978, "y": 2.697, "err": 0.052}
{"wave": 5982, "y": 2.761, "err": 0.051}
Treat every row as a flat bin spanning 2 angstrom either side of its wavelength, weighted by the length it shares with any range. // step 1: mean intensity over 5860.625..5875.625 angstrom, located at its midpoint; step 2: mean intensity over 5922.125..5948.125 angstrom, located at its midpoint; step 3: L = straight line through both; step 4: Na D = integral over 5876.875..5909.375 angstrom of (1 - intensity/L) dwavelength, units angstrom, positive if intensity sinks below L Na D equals 2.8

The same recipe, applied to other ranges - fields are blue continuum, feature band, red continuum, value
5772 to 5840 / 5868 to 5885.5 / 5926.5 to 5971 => 0.7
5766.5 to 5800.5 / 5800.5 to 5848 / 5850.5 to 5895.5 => -3.1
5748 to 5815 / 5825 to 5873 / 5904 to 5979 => -0.9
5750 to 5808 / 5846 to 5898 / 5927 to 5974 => 3.1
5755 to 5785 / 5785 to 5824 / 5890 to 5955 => -0.2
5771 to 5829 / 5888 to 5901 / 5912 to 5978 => 2.4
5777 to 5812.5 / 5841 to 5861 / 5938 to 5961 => -0.4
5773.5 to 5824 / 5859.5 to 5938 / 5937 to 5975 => 4.6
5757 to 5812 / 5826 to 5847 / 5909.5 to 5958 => -1.1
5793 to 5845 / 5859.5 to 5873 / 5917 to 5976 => 0.4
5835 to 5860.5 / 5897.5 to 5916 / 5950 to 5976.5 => 1.2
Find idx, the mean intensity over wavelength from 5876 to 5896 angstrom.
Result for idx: 2.5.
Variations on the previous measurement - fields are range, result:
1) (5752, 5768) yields 2.85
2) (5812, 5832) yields 2.91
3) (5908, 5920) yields 2.75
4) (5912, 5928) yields 2.75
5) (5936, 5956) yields 2.84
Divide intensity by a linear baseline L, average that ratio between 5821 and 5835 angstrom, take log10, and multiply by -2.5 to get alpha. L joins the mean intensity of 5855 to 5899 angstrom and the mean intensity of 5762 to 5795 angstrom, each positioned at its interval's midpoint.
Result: -0.088 mag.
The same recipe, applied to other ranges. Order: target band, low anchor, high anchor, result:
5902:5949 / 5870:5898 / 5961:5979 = -0.04 mag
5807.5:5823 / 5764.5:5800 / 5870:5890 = -0.06 mag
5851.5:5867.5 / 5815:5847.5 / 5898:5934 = 0.03 mag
